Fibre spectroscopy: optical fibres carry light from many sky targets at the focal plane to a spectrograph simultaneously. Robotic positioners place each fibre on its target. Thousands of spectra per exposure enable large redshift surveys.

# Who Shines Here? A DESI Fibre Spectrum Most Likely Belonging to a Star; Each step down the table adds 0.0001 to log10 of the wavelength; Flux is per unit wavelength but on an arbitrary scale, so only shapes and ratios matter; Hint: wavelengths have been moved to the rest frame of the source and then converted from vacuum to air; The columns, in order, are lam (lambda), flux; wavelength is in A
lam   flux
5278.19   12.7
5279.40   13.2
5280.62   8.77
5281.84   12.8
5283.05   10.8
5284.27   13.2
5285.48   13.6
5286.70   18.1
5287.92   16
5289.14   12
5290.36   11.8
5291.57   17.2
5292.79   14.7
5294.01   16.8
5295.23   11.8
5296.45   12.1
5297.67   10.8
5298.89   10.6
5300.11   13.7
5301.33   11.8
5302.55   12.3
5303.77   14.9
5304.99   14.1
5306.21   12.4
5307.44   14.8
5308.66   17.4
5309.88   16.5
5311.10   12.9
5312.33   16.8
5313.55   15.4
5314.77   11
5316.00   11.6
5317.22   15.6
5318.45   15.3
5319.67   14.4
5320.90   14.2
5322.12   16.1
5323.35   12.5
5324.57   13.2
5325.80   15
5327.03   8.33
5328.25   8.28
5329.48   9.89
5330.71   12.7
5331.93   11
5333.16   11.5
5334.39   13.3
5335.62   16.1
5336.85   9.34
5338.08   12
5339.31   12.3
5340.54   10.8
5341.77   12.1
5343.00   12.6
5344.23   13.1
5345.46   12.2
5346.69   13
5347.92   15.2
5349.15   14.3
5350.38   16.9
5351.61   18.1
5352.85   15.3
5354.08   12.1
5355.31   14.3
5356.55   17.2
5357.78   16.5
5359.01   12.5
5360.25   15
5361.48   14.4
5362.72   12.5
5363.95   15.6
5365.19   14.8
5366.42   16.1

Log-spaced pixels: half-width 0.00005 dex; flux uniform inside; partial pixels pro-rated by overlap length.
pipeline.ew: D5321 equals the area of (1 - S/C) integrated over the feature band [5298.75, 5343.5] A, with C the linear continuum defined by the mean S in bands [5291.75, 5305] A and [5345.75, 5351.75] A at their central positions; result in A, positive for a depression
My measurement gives 2.9 A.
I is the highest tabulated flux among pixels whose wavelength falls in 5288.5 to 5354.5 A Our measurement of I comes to 18.1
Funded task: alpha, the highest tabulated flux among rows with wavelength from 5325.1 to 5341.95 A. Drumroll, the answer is 16.1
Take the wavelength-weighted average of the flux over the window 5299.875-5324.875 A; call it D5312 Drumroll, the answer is 14.2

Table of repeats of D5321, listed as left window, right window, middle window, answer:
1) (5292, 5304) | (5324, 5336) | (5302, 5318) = -2.3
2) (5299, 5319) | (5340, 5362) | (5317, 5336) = 1.7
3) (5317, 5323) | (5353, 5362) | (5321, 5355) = 4.4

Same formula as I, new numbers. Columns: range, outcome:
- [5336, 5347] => 13.1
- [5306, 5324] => 17.4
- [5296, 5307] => 14.9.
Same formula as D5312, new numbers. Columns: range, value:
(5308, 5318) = 14.7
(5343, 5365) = 14.5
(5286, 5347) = 13.2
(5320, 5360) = 13.2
